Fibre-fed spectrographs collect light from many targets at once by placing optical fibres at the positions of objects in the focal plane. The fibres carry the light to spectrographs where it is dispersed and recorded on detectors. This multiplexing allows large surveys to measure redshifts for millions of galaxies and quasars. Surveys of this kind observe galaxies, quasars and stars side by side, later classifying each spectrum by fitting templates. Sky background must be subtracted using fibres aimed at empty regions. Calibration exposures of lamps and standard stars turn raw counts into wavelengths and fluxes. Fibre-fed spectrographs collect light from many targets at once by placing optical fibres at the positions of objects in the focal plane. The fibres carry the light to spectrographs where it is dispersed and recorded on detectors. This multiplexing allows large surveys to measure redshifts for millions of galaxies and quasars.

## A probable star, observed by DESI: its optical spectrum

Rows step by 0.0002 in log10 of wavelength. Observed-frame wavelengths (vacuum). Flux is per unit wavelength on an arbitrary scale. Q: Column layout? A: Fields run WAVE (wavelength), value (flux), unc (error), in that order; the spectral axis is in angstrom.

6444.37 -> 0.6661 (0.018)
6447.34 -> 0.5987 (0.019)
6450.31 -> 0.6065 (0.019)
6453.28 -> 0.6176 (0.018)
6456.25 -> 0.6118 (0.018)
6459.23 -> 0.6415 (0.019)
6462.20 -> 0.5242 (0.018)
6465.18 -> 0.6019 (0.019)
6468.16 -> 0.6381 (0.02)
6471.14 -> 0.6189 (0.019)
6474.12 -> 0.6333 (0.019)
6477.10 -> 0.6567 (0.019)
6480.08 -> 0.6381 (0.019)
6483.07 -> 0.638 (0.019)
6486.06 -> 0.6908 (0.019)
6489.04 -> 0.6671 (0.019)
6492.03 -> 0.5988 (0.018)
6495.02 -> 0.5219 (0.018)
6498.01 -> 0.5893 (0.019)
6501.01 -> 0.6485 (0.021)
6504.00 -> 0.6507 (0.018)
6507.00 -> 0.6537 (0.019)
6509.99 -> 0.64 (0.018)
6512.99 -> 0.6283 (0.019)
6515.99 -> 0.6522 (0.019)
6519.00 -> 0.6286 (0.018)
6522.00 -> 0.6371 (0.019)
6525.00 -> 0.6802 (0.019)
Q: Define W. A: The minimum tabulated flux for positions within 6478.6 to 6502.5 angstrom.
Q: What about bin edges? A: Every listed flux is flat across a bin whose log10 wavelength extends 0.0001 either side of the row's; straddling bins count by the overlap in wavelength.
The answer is 0.5219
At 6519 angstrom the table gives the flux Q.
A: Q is 0.6286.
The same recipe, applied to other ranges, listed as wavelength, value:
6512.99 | 0.6283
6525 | 0.6802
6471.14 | 0.6189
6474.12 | 0.6333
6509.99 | 0.64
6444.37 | 0.6661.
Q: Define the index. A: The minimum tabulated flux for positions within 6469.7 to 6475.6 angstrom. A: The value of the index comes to 0.6189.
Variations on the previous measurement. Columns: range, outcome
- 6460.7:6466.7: 0.5242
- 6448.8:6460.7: 0.6065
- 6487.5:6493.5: 0.5988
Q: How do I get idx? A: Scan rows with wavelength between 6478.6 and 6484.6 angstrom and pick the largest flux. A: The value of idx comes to 0.6381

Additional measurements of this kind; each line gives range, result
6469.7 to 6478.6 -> 0.6567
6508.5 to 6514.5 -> 0.64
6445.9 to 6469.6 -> 0.6415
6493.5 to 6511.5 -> 0.6537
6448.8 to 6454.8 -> 0.6176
